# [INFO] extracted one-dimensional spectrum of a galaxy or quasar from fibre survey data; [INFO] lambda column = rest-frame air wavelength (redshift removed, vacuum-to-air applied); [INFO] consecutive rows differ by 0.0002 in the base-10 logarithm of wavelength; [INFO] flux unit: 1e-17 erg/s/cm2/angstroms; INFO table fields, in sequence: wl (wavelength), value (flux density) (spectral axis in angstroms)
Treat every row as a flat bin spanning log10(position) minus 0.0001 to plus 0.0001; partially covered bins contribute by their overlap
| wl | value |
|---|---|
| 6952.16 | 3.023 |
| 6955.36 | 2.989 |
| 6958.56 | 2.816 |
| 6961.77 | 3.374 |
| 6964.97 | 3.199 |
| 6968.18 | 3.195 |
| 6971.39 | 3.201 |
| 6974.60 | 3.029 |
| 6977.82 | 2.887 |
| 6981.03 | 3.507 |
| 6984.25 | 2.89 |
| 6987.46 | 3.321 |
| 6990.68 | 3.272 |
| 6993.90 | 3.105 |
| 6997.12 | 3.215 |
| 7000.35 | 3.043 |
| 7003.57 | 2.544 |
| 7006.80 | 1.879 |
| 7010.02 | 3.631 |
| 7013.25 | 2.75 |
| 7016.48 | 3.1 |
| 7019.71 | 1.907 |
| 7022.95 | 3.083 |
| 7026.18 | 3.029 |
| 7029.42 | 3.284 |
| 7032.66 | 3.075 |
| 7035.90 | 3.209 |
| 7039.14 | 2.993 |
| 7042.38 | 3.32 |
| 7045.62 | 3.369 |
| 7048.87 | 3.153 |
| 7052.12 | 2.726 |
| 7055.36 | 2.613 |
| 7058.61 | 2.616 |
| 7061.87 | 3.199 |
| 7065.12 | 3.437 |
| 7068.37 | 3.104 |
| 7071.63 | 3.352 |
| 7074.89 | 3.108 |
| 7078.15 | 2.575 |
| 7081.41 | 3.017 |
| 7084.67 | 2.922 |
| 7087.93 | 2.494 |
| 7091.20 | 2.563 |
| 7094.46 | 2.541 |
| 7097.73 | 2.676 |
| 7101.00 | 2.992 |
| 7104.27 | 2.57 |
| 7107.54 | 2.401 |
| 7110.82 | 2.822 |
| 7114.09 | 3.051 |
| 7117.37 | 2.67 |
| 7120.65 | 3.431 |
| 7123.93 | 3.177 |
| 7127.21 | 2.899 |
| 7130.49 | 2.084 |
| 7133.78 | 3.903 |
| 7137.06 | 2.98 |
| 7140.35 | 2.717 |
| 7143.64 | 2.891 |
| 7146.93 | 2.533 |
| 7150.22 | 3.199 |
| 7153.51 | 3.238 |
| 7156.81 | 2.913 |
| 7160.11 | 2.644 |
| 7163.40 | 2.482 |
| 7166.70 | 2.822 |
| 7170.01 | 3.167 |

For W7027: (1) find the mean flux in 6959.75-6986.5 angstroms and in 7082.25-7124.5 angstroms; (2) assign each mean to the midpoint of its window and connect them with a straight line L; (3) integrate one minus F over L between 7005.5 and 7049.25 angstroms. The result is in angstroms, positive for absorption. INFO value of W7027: 0.2 angstroms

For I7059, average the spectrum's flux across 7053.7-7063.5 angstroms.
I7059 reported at 2.81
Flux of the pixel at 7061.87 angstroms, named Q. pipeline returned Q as 3.199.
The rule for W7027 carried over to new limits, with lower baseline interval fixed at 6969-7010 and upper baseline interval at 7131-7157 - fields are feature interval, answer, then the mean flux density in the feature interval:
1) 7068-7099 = 1.9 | 2.83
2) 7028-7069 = -0.9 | 3.08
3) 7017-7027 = 1.1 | 2.69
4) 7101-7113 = 1.4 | 2.67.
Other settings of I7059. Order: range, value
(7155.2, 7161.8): 2.78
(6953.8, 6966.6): 3.1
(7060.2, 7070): 3.24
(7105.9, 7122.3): 2.87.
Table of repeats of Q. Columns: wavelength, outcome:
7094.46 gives 2.541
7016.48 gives 3.1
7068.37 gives 3.104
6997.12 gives 3.215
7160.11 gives 2.644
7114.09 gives 3.051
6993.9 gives 3.105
